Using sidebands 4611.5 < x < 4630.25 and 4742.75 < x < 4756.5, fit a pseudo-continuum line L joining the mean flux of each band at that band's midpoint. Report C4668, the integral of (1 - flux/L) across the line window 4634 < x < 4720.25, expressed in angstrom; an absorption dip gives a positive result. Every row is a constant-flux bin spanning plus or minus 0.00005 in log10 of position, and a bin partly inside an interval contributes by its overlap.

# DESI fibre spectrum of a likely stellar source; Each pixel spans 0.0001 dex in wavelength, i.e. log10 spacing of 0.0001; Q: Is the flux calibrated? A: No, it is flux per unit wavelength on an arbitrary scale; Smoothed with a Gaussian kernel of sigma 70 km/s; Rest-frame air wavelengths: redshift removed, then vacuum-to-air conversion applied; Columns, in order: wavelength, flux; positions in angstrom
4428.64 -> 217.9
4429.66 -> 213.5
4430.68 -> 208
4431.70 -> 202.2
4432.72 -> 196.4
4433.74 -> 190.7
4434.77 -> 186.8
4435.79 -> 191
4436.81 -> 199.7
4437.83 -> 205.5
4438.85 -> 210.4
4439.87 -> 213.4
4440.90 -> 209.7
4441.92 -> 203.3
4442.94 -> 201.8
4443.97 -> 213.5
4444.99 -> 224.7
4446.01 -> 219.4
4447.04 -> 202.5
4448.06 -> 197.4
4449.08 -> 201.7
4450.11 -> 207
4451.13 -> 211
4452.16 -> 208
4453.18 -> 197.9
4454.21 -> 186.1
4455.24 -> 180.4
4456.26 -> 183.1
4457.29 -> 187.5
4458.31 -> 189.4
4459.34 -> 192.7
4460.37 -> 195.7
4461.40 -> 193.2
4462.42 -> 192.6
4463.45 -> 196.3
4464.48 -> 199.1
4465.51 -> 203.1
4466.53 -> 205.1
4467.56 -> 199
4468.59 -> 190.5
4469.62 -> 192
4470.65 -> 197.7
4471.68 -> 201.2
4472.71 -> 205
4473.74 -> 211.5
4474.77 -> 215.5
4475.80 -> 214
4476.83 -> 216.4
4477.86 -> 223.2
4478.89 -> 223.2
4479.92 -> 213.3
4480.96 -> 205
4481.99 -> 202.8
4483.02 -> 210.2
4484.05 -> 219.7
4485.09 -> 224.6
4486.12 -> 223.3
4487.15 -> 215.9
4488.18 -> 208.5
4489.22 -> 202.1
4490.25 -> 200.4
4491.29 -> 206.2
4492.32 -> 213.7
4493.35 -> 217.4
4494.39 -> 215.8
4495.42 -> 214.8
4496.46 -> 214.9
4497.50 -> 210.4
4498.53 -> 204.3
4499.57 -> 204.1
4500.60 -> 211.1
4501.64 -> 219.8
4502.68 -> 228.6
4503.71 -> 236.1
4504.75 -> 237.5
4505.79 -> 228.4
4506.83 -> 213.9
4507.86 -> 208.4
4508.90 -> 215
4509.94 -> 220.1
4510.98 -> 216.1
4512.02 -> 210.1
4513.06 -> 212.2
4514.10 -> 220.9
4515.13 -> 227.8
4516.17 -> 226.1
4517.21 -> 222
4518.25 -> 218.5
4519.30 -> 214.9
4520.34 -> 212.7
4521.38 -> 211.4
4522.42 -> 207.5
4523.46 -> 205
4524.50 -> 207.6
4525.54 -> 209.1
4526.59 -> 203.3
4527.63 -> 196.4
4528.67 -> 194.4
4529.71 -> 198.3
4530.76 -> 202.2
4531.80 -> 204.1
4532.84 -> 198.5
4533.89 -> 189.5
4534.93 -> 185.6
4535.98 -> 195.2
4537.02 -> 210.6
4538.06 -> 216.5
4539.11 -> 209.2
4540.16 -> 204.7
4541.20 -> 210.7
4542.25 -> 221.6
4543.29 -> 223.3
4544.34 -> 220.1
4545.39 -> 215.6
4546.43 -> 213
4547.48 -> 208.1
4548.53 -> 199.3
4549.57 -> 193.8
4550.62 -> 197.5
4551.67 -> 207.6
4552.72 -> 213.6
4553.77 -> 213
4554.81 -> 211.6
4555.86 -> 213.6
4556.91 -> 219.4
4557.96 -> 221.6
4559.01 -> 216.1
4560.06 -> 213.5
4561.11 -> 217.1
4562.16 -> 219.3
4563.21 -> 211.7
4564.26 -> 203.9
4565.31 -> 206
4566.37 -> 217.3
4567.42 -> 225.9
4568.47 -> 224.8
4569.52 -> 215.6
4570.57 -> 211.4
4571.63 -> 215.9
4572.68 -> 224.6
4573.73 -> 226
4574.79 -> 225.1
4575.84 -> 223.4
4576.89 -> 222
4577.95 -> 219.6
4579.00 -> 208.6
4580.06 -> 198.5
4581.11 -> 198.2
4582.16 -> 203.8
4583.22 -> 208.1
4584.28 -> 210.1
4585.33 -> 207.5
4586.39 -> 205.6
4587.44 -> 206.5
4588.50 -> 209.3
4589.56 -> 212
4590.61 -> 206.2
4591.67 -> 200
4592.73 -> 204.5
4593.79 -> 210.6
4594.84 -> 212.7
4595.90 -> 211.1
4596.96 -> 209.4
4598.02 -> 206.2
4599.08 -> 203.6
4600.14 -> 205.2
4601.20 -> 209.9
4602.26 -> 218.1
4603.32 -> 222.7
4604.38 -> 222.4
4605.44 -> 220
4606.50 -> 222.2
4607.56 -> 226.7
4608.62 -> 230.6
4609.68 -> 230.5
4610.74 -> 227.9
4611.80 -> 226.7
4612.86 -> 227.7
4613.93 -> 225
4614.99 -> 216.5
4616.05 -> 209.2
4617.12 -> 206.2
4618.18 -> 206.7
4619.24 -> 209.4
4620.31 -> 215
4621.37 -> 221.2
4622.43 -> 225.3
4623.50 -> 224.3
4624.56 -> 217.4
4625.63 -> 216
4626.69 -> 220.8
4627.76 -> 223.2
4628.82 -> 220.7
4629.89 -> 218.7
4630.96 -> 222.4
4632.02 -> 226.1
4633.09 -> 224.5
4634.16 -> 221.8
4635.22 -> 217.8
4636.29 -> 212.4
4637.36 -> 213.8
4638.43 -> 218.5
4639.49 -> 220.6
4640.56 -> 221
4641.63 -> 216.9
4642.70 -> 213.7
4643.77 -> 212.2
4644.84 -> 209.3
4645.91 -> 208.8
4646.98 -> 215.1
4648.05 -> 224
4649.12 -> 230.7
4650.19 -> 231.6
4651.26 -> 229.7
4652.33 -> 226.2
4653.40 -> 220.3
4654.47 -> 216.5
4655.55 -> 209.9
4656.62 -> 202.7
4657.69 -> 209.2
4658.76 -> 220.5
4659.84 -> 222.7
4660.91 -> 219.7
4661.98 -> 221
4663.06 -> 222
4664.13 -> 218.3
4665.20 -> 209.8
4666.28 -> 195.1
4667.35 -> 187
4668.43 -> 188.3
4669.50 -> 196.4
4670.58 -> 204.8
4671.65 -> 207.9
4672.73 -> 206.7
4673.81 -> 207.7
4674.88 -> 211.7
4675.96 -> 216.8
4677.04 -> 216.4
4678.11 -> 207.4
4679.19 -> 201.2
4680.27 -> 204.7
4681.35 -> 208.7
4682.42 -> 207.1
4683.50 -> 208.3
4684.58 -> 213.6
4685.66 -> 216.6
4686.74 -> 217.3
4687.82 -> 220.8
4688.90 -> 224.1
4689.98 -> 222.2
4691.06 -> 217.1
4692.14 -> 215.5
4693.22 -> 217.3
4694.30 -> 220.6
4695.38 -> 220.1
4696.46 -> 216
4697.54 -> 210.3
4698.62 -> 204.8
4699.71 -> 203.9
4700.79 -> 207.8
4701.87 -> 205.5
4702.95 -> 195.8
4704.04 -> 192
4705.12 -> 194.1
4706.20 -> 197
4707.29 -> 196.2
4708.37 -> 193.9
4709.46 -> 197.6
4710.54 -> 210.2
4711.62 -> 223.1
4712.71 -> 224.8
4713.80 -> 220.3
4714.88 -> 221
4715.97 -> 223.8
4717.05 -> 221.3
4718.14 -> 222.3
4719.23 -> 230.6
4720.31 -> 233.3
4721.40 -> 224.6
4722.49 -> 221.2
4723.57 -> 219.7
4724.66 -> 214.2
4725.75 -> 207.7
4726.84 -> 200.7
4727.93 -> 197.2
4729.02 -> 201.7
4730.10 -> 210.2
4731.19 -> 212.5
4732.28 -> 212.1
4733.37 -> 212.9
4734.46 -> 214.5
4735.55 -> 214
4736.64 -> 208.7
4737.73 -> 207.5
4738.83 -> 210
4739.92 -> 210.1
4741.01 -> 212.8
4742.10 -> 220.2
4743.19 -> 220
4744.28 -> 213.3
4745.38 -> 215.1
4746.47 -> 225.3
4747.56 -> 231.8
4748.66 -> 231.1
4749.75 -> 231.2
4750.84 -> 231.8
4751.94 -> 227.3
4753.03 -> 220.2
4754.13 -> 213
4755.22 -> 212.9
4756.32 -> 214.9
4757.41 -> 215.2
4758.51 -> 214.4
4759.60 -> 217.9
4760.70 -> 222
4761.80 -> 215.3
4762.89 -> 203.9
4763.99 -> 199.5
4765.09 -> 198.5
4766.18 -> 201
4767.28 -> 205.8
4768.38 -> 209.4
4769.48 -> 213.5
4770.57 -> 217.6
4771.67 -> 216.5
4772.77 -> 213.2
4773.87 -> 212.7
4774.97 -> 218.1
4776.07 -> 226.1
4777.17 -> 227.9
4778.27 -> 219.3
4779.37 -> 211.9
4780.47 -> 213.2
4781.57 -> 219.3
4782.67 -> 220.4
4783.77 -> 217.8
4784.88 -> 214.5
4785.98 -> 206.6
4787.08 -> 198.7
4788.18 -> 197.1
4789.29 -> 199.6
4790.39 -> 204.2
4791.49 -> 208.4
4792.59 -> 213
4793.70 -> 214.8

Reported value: 2.8 angstrom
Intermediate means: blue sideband 218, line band 213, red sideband 222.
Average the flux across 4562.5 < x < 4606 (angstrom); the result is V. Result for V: 212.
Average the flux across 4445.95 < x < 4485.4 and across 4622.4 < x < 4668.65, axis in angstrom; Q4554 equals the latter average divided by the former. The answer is 1.1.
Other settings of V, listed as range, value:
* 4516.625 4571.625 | 210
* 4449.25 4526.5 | 209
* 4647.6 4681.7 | 212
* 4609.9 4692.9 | 216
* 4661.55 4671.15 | 205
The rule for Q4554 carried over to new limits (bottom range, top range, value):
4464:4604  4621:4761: 1.02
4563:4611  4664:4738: 0.98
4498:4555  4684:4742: 1.01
